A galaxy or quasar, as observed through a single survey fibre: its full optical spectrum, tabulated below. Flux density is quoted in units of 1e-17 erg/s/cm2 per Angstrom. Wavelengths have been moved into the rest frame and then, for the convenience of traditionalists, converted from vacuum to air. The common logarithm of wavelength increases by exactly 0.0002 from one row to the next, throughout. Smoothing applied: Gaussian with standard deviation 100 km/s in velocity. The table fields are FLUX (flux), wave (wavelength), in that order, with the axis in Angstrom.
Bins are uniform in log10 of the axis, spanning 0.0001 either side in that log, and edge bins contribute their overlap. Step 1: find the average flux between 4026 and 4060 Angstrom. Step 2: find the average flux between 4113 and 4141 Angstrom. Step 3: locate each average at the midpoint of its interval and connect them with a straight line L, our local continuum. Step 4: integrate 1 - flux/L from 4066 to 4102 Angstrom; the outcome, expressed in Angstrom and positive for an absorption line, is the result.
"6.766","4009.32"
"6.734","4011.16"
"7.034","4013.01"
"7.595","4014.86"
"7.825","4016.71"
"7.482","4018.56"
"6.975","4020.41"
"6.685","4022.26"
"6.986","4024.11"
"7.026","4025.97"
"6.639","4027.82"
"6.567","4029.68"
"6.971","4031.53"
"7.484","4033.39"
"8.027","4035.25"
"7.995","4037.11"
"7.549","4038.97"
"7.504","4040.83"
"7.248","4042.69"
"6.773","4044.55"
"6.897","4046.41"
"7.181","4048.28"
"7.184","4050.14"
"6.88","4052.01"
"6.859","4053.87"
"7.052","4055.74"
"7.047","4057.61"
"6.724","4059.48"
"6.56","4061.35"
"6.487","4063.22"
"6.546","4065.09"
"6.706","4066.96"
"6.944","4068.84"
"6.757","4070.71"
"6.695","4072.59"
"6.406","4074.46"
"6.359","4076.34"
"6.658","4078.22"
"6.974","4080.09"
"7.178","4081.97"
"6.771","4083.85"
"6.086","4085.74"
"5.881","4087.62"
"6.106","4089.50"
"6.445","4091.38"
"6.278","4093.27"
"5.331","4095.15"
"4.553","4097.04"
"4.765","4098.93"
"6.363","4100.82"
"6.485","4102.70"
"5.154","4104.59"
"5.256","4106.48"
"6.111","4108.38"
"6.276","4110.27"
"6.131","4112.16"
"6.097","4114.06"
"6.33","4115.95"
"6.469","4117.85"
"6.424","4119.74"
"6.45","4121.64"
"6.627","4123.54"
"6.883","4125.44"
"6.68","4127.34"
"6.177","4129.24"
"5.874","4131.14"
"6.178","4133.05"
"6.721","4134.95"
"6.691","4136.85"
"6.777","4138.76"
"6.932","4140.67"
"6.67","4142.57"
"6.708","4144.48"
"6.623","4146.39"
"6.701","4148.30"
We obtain 2.9 Angstrom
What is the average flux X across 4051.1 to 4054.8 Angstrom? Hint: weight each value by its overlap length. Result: 6.88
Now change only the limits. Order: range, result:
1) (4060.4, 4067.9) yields 6.58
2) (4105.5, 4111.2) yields 5.87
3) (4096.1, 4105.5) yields 5.47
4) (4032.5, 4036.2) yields 7.75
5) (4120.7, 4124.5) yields 6.54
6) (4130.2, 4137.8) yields 6.37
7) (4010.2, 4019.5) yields 7.33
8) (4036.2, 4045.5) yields 7.42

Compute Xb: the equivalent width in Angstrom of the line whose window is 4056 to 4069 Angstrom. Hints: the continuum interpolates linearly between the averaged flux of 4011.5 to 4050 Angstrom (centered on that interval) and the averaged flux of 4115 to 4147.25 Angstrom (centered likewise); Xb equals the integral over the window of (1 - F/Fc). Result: 0.5 Angstrom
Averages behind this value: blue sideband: 7.21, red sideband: 6.54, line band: 6.72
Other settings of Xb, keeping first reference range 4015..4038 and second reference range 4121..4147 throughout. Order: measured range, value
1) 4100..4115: 1.68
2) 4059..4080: 1.01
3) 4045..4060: 0.20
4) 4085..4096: 1.31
